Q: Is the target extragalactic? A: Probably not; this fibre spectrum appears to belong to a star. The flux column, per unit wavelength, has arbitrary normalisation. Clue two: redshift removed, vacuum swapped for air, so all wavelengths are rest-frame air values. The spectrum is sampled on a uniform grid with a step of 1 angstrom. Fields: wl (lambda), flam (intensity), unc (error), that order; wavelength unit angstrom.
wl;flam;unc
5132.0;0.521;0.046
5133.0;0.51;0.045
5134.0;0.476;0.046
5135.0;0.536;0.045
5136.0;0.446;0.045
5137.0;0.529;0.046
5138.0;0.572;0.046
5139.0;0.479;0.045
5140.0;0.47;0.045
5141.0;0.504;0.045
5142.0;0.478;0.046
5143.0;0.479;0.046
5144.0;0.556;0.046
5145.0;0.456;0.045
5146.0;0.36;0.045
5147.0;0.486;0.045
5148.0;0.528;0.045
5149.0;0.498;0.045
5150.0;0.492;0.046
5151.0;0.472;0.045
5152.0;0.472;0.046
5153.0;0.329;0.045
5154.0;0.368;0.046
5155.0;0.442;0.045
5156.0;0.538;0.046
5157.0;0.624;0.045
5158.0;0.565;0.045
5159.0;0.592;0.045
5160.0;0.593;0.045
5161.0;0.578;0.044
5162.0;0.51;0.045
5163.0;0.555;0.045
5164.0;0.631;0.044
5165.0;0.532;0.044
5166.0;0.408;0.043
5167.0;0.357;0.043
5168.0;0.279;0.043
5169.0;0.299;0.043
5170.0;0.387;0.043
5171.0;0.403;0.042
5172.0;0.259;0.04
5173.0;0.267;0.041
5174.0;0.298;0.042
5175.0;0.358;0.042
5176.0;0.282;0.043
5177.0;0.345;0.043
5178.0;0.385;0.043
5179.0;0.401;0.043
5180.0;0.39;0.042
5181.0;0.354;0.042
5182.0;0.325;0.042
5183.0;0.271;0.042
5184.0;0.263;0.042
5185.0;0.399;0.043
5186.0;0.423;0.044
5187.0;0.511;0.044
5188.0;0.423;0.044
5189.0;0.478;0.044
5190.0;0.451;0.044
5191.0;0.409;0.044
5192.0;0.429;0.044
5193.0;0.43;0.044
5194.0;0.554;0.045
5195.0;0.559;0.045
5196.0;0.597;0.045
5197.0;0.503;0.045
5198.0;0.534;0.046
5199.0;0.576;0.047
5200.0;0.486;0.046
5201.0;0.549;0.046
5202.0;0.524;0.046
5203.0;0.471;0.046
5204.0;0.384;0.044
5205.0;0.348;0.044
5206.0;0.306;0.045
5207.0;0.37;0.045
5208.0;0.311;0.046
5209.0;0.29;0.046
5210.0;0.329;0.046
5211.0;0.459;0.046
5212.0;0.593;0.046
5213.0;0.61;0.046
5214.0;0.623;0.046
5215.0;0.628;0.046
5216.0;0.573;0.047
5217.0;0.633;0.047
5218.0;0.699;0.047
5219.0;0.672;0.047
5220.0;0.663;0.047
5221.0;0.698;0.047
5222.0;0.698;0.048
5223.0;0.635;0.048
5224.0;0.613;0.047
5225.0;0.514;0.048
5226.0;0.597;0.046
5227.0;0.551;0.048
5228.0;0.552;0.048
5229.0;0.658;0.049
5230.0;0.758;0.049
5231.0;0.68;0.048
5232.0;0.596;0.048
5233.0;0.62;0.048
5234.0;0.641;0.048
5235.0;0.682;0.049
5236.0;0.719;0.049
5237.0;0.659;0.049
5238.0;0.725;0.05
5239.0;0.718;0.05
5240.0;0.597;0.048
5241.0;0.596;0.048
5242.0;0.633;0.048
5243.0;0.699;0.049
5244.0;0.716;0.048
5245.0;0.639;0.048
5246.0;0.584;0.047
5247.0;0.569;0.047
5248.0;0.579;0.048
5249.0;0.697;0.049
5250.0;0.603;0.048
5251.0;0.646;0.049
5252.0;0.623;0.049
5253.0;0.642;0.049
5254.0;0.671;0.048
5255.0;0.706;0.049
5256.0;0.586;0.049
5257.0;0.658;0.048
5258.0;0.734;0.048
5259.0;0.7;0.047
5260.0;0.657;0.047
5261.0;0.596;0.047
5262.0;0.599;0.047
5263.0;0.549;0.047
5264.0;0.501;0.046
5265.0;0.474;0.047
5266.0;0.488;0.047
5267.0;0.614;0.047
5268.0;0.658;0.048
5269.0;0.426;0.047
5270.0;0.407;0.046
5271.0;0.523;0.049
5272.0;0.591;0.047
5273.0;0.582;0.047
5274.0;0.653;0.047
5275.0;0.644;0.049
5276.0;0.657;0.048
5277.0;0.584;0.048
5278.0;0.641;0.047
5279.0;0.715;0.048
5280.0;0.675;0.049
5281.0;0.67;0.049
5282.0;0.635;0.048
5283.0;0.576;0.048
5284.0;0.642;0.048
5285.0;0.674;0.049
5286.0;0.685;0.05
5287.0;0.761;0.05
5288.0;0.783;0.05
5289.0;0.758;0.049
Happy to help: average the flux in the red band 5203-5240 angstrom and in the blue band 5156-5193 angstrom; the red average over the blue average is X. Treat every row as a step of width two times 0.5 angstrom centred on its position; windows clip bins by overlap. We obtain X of 1.38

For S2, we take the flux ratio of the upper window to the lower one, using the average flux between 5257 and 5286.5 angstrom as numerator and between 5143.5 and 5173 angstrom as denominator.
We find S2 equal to 1.3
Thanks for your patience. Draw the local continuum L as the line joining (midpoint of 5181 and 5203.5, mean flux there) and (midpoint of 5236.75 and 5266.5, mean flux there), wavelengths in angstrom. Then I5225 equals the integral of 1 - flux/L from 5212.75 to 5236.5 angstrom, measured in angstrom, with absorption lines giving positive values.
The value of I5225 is -3.8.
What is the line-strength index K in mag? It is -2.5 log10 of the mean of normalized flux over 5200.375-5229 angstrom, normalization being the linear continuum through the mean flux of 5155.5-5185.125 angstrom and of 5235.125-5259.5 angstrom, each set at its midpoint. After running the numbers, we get 0.04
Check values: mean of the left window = 0.415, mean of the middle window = 0.534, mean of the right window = 0.655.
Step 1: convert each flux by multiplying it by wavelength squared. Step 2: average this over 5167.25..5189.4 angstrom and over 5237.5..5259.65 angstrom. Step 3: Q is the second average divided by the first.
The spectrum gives 1.9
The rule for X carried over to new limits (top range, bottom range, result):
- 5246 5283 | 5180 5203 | 1.34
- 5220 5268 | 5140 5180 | 1.42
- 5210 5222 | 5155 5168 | 1.17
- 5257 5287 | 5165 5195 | 1.60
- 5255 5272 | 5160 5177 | 1.43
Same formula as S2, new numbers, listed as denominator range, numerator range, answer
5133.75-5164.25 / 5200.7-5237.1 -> 1.12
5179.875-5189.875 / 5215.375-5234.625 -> 1.64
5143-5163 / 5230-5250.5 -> 1.30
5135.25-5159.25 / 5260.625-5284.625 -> 1.20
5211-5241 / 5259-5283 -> 0.93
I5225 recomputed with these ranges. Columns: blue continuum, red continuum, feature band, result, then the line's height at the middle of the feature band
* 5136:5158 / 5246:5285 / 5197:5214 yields 2.9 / 0.546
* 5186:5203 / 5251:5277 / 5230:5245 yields -2.8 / 0.56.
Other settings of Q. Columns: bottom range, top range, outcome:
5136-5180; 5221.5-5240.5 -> 1.47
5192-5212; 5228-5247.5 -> 1.46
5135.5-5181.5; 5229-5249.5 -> 1.51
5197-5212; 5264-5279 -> 1.35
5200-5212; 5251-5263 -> 1.62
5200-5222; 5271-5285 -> 1.26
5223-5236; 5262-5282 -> 0.95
